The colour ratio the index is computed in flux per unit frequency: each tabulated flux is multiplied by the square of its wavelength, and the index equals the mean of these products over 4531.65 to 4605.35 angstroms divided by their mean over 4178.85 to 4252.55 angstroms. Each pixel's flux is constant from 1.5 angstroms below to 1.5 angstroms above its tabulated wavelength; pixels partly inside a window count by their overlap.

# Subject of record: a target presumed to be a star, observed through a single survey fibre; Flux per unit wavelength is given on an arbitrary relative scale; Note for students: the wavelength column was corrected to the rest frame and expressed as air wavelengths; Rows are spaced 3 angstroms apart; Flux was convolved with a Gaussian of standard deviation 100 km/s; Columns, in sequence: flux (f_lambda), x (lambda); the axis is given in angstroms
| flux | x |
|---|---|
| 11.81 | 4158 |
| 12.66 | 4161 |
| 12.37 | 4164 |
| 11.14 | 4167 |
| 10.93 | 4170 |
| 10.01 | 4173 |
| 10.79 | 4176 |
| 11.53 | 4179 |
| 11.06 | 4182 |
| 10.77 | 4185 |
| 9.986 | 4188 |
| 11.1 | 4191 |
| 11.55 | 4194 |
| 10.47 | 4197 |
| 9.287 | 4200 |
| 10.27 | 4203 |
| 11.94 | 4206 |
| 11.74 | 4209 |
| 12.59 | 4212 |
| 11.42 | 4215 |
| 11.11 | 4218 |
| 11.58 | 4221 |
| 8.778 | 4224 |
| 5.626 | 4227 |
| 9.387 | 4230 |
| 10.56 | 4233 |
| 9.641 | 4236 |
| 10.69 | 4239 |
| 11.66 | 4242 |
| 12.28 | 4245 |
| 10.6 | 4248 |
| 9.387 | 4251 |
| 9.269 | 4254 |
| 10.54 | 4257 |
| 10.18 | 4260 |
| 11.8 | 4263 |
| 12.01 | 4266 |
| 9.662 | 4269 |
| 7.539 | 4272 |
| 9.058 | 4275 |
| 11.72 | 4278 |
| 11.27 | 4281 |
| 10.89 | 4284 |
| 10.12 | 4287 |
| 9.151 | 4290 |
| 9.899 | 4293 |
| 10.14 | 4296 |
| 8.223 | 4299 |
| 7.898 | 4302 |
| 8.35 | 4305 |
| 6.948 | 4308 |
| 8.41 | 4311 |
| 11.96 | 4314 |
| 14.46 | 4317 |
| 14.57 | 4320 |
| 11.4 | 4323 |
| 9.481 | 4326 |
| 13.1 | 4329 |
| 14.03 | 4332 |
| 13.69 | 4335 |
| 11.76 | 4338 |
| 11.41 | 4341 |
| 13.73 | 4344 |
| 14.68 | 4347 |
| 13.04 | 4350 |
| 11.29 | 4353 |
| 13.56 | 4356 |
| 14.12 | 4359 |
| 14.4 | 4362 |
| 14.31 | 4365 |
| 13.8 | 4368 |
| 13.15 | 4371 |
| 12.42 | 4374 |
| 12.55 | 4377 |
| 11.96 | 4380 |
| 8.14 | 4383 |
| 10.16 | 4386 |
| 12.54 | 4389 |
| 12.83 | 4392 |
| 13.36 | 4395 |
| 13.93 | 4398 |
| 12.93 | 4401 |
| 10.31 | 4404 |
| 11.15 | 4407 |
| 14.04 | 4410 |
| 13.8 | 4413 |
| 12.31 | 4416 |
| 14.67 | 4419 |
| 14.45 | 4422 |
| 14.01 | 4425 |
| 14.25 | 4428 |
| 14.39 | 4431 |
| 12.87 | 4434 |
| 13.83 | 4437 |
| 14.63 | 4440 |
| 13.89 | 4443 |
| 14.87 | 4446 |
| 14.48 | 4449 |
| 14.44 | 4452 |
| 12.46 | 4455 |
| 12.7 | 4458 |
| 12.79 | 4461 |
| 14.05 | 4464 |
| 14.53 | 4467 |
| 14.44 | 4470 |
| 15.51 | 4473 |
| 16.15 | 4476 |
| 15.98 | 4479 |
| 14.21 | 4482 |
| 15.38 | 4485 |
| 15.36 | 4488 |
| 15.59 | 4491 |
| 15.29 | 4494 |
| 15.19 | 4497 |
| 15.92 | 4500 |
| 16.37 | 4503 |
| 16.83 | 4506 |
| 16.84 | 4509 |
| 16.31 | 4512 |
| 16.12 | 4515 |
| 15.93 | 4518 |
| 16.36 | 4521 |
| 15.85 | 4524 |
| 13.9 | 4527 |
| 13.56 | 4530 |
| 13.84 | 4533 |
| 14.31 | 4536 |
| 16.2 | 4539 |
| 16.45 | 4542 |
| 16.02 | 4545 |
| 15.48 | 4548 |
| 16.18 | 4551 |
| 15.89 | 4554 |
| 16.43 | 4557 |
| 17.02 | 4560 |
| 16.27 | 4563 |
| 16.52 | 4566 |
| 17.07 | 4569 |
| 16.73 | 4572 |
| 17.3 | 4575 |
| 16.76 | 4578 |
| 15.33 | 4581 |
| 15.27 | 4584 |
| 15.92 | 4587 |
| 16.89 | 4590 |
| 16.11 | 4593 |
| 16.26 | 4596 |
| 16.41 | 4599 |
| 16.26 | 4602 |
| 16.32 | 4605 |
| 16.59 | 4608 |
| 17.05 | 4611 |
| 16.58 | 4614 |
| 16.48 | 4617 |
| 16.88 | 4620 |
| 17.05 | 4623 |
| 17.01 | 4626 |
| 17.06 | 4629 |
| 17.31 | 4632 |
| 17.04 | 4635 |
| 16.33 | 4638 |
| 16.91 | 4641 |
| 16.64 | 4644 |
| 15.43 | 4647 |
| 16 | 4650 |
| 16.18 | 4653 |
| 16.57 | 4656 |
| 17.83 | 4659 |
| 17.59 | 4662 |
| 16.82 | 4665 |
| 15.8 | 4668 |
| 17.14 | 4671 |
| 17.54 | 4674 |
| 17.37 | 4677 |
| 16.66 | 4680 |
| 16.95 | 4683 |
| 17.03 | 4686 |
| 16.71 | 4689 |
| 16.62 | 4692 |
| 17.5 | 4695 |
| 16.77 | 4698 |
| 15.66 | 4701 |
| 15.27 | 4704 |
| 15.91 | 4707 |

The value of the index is 1.79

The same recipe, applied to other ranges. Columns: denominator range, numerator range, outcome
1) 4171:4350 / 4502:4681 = 1.77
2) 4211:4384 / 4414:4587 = 1.50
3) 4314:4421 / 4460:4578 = 1.31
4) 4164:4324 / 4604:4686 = 1.92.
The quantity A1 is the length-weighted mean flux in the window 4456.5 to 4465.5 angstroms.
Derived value 13.2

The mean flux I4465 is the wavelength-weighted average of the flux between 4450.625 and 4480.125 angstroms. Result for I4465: 14.3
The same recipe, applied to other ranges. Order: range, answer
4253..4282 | 10.3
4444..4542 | 15.1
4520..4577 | 15.9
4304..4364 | 12.3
